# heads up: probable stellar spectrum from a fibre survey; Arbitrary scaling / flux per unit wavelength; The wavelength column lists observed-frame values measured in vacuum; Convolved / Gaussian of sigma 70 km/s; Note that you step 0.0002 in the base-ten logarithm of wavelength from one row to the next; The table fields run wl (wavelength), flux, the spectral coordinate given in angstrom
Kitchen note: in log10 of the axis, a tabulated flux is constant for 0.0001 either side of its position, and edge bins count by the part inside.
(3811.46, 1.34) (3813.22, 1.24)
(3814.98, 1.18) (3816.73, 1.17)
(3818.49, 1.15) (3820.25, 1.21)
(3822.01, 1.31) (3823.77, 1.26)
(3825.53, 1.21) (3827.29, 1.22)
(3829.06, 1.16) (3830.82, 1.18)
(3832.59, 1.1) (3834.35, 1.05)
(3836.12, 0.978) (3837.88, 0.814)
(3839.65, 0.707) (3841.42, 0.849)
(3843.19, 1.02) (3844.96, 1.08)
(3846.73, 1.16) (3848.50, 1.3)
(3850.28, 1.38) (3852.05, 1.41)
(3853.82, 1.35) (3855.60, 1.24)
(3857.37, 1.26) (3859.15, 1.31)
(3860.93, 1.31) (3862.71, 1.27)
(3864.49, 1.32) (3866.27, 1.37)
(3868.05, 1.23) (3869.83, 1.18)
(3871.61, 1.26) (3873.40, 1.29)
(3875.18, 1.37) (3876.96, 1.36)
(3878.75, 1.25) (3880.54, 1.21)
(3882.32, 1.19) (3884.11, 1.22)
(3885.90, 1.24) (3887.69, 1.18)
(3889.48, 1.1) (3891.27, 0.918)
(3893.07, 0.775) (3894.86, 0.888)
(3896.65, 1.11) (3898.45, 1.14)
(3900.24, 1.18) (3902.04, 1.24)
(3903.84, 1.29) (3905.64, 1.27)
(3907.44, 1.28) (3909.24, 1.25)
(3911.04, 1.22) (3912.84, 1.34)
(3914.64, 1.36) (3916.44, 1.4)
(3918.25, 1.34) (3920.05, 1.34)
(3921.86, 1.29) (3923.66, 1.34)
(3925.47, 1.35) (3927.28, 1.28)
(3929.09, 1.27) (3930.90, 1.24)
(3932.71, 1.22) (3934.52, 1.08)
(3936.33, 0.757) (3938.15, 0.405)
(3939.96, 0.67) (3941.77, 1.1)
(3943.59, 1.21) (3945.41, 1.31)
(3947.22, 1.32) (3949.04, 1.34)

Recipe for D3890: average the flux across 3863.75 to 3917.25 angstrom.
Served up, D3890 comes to 1.21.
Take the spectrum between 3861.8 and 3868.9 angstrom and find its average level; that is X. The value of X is 1.3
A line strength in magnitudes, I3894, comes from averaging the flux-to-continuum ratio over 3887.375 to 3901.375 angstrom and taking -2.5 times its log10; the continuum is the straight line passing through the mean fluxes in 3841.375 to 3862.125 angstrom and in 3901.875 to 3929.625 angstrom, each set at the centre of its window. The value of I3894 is 0.23 mag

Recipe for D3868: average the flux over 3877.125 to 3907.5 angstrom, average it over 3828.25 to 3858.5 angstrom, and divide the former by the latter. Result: 1.0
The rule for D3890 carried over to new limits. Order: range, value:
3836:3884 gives 1.21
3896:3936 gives 1.26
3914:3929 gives 1.33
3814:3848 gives 1.1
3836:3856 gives 1.11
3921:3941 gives 1.08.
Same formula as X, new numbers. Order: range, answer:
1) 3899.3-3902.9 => 1.21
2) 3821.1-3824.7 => 1.28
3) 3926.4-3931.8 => 1.26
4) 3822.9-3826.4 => 1.24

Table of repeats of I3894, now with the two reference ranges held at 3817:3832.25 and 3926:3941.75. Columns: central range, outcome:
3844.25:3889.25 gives -0.13 mag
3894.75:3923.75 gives -0.20 mag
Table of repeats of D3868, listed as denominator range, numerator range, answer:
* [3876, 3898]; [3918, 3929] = 1.18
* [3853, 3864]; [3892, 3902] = 0.80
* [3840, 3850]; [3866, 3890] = 1.15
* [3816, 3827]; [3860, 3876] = 1.06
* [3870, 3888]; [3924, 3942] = 0.83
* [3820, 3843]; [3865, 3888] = 1.17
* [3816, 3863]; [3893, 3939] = 1.02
